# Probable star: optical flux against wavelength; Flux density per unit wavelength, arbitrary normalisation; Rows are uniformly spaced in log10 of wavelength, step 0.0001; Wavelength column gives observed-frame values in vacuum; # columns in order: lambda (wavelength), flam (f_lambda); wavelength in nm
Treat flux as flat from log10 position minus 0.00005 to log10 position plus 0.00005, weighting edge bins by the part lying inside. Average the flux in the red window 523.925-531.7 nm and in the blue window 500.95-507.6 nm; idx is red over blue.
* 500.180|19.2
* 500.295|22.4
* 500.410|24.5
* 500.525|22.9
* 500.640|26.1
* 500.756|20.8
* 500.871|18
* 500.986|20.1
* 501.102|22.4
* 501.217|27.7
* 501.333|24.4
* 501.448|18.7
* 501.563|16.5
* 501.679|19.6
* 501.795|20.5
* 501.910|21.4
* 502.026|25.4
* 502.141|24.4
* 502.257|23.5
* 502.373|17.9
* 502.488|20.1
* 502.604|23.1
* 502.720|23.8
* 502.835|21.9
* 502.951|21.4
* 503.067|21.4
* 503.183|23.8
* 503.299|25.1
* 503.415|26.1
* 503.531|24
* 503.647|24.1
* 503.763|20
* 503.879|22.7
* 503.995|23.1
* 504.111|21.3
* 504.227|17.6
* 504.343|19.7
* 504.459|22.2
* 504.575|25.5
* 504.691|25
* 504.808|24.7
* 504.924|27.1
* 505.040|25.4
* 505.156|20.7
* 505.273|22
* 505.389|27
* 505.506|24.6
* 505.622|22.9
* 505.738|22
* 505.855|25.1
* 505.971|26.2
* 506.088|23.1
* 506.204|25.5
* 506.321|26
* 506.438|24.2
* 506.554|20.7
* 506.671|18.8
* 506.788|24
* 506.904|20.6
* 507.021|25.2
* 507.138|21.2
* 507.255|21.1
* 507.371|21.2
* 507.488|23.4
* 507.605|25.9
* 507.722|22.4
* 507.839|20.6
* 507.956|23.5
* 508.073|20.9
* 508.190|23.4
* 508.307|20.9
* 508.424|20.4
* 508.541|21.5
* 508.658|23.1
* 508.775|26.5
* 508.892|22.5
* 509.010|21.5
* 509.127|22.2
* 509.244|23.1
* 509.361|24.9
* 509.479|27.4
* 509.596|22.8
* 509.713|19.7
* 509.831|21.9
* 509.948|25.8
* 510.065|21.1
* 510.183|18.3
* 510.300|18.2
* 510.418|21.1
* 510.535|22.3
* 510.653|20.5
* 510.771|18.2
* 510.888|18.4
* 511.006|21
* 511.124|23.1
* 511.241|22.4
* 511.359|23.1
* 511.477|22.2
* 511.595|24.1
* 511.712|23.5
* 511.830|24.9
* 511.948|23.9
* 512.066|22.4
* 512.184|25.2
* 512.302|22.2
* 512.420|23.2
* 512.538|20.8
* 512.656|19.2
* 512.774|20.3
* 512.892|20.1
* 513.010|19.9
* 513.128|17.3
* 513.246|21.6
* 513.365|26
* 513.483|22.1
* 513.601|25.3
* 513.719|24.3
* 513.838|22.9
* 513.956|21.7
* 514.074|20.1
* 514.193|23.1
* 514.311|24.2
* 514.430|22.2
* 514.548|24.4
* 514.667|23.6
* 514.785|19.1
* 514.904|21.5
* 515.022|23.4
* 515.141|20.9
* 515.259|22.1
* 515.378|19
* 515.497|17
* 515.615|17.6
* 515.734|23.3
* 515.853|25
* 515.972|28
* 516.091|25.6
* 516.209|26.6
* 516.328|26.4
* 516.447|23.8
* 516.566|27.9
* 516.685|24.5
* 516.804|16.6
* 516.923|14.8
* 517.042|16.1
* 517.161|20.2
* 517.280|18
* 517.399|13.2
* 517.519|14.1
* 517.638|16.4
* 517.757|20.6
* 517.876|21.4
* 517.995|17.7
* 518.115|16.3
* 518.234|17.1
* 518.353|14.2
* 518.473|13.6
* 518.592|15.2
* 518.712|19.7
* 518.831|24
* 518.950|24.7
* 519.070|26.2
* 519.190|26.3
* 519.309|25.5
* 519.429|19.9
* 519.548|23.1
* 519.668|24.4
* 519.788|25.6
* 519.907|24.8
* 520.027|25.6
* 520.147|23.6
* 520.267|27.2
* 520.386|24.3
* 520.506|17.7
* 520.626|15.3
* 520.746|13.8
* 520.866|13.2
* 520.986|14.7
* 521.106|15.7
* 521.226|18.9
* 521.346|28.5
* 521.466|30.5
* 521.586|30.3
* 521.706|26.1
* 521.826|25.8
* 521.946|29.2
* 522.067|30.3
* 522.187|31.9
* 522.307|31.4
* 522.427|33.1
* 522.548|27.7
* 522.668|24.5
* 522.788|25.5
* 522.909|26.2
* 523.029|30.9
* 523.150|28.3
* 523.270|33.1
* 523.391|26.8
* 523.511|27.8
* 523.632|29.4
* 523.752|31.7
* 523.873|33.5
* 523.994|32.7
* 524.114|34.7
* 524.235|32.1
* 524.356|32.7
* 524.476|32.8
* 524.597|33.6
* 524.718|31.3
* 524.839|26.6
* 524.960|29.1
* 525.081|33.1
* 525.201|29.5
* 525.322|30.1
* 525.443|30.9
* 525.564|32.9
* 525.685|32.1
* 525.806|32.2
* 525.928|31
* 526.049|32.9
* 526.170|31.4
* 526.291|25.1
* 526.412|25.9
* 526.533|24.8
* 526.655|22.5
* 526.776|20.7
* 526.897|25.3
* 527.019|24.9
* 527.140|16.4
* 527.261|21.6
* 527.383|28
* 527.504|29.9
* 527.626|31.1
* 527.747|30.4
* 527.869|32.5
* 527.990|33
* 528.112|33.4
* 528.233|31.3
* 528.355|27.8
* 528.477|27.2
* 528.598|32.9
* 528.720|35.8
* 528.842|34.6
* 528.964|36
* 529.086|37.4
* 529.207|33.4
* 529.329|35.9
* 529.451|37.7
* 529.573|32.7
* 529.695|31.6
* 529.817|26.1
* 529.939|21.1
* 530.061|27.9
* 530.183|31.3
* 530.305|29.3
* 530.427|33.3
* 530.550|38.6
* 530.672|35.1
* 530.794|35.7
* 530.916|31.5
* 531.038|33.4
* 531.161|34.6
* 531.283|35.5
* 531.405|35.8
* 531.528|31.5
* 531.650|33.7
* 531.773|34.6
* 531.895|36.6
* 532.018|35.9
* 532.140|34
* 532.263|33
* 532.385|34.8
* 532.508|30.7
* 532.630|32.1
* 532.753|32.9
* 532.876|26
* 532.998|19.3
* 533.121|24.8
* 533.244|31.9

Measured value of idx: 1.4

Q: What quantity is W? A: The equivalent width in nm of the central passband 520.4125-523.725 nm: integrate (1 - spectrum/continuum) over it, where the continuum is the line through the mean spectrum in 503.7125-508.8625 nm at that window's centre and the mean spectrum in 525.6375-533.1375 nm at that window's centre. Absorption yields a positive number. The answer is 0.34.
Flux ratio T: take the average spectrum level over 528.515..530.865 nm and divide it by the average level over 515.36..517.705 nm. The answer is 1.6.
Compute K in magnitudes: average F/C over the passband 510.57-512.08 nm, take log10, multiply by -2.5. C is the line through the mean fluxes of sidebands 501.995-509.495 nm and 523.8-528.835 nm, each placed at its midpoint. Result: 0.13 mag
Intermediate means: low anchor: 23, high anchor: 29.7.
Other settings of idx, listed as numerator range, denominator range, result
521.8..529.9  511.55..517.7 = 1.38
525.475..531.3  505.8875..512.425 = 1.35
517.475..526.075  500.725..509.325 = 1.14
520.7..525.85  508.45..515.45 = 1.29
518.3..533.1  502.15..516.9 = 1.27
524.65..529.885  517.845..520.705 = 1.40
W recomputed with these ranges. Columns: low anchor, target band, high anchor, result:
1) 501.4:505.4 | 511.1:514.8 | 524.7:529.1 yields 0.41 nm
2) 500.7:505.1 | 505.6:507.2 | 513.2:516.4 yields -0.05 nm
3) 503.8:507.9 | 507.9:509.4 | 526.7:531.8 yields 0.09 nm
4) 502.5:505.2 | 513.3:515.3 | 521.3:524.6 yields 0.30 nm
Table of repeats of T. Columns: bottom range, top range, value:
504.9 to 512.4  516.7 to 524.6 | 1.05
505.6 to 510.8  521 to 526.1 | 1.31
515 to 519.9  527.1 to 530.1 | 1.47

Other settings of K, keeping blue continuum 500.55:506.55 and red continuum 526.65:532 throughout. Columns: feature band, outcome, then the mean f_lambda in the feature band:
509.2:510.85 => 0.15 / 21.8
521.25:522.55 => -0.02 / 29.3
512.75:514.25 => 0.19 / 21.9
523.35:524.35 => -0.06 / 31.3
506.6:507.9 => 0.09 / 22.2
